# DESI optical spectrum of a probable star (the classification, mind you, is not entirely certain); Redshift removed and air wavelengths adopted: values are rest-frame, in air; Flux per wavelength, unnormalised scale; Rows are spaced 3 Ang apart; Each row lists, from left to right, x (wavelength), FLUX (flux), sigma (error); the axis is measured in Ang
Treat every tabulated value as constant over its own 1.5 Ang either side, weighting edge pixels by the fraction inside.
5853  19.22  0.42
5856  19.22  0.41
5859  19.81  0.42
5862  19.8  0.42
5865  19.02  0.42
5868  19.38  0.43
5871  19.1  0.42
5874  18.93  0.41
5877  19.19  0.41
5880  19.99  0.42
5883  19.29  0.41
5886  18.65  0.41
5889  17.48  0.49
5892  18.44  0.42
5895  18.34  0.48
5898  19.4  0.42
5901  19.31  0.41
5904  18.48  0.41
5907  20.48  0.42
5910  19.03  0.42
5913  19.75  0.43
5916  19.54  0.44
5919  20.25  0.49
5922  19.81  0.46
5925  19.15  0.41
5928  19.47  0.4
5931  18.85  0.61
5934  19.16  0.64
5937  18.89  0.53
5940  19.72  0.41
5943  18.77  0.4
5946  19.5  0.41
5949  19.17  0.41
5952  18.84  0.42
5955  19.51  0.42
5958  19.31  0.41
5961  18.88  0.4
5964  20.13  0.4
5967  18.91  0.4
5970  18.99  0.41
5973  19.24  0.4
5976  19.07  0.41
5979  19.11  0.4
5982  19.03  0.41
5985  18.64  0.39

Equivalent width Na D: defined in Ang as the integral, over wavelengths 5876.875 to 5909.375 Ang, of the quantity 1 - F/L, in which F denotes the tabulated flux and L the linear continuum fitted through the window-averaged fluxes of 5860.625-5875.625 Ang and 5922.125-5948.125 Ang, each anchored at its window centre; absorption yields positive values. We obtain 0.40 Ang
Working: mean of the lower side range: 19.2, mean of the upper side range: 19.2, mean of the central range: 19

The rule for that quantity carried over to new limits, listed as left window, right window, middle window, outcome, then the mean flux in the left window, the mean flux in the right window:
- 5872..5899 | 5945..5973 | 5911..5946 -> -0.6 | 18.9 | 19.2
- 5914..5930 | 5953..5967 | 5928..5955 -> 0.5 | 19.6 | 19.4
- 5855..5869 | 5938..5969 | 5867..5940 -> 0.7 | 19.5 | 19.3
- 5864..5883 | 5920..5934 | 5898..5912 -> 0.0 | 19.3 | 19.3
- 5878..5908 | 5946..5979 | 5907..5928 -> -0.7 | 19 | 19.2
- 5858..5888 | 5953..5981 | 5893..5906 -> 0.2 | 19.3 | 19.2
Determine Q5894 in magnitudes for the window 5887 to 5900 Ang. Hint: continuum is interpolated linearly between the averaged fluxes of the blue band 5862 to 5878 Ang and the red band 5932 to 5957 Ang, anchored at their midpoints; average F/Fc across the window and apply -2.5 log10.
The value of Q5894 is 0.04 mag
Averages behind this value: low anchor 19.2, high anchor 19.2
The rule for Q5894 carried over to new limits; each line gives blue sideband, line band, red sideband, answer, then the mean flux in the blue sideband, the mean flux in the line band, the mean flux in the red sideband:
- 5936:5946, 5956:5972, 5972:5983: -0.006 mag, 19.2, 19.3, 19.1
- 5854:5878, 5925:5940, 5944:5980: 0.005 mag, 19.3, 19.2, 19.2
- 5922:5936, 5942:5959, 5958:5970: 0.003 mag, 19.2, 19.2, 19.3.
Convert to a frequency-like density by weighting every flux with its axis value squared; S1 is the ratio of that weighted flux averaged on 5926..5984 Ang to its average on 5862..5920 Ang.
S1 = 1.0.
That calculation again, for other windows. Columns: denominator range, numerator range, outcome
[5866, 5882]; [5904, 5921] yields 1.03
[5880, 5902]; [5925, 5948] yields 1.04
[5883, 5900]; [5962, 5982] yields 1.06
